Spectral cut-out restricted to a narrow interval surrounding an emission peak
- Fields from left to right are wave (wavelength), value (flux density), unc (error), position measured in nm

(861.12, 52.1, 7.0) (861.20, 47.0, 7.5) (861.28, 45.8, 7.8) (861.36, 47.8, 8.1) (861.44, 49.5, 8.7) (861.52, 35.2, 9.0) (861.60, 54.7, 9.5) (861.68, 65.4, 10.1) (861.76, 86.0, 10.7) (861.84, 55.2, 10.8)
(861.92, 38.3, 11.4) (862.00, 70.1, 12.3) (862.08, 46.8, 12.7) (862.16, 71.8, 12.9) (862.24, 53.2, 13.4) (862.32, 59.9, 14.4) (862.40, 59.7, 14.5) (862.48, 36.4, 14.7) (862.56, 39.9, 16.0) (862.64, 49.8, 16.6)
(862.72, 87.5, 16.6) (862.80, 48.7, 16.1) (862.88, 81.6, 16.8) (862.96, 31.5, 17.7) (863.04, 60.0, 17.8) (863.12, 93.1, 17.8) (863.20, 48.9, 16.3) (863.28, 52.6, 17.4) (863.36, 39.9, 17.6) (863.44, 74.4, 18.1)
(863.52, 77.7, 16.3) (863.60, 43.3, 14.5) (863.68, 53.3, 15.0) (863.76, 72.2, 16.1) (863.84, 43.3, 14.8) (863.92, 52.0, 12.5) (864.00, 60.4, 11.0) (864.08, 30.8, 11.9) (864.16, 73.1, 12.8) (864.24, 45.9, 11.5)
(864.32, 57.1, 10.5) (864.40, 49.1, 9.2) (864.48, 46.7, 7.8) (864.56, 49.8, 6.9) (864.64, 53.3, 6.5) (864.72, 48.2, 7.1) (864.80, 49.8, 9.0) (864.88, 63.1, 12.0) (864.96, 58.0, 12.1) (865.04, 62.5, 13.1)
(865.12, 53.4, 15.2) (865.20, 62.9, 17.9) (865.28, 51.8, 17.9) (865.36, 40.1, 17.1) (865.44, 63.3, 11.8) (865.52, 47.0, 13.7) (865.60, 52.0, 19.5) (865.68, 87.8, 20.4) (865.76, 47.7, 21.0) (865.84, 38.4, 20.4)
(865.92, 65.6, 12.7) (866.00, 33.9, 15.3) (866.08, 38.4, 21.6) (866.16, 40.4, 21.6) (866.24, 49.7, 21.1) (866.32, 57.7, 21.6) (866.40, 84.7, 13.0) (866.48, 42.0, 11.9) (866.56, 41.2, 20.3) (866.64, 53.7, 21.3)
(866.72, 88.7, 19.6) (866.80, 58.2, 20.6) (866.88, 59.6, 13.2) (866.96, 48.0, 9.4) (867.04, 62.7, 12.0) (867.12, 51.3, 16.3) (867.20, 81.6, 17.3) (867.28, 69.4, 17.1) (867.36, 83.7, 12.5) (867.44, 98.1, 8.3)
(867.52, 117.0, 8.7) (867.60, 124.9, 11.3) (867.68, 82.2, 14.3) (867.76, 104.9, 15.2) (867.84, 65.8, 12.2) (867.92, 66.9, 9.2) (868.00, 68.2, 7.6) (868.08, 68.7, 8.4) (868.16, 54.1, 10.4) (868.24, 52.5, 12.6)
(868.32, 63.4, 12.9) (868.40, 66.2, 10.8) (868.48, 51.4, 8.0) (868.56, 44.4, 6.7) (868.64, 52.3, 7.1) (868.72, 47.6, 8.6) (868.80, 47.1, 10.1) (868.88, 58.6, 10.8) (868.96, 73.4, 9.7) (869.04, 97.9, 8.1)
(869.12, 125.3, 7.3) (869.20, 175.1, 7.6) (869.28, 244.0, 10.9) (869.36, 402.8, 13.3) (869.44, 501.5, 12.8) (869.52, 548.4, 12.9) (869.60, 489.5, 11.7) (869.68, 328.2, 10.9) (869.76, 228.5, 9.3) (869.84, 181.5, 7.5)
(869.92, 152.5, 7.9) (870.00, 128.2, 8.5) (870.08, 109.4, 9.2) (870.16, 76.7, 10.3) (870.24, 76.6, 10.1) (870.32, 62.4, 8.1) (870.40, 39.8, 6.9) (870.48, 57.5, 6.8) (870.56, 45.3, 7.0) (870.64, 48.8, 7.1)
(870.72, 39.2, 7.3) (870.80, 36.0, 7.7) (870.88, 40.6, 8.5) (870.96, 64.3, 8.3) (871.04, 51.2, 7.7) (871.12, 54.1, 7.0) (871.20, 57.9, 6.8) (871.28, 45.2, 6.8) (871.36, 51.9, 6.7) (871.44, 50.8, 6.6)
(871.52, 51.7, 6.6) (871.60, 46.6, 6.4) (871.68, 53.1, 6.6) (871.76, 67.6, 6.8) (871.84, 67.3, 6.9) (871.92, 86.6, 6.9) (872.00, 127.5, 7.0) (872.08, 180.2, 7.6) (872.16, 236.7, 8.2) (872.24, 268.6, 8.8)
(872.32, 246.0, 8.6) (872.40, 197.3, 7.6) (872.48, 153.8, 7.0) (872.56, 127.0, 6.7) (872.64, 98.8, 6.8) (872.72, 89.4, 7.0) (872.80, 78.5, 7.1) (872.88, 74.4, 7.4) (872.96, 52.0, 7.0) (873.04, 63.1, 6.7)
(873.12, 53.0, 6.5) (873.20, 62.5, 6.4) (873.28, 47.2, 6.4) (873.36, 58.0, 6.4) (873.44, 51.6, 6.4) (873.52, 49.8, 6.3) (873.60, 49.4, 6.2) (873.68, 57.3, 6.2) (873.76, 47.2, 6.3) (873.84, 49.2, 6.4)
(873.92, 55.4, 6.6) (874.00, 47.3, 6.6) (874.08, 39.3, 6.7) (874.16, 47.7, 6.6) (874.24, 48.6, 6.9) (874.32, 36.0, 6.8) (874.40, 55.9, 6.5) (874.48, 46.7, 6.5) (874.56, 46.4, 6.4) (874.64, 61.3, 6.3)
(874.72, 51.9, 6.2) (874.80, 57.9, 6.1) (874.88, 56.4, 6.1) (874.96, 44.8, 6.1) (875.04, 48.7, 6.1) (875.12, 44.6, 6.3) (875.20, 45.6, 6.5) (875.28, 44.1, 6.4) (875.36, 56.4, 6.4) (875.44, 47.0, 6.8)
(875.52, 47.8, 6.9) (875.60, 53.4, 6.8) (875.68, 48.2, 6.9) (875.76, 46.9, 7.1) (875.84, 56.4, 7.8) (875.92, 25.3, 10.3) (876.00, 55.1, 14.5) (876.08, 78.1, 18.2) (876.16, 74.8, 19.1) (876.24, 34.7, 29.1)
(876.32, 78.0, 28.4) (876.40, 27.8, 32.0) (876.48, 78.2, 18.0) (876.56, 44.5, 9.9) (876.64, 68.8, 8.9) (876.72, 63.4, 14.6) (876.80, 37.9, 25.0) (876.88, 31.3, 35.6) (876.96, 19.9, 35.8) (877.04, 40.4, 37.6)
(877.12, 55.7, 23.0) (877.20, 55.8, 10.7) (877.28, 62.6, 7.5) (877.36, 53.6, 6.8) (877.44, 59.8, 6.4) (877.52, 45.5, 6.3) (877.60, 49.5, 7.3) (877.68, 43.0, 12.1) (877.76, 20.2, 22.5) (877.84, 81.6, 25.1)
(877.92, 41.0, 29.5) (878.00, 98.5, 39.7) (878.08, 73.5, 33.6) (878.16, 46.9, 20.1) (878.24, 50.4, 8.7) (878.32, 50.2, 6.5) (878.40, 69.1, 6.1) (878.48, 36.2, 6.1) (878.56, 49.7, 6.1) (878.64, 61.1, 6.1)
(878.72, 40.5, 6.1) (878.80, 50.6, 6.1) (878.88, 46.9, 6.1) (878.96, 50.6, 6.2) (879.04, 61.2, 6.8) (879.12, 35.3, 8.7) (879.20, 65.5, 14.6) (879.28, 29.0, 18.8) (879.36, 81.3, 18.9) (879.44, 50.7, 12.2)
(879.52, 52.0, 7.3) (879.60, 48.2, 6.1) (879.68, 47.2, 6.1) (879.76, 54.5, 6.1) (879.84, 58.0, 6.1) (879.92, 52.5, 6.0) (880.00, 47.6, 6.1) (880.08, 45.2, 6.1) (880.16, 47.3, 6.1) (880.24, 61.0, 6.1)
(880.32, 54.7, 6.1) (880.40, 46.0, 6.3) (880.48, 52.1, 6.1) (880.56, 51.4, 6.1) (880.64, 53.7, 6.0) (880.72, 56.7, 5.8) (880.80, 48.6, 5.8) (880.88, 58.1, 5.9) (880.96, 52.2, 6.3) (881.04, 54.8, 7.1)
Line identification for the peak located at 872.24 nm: [N II]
